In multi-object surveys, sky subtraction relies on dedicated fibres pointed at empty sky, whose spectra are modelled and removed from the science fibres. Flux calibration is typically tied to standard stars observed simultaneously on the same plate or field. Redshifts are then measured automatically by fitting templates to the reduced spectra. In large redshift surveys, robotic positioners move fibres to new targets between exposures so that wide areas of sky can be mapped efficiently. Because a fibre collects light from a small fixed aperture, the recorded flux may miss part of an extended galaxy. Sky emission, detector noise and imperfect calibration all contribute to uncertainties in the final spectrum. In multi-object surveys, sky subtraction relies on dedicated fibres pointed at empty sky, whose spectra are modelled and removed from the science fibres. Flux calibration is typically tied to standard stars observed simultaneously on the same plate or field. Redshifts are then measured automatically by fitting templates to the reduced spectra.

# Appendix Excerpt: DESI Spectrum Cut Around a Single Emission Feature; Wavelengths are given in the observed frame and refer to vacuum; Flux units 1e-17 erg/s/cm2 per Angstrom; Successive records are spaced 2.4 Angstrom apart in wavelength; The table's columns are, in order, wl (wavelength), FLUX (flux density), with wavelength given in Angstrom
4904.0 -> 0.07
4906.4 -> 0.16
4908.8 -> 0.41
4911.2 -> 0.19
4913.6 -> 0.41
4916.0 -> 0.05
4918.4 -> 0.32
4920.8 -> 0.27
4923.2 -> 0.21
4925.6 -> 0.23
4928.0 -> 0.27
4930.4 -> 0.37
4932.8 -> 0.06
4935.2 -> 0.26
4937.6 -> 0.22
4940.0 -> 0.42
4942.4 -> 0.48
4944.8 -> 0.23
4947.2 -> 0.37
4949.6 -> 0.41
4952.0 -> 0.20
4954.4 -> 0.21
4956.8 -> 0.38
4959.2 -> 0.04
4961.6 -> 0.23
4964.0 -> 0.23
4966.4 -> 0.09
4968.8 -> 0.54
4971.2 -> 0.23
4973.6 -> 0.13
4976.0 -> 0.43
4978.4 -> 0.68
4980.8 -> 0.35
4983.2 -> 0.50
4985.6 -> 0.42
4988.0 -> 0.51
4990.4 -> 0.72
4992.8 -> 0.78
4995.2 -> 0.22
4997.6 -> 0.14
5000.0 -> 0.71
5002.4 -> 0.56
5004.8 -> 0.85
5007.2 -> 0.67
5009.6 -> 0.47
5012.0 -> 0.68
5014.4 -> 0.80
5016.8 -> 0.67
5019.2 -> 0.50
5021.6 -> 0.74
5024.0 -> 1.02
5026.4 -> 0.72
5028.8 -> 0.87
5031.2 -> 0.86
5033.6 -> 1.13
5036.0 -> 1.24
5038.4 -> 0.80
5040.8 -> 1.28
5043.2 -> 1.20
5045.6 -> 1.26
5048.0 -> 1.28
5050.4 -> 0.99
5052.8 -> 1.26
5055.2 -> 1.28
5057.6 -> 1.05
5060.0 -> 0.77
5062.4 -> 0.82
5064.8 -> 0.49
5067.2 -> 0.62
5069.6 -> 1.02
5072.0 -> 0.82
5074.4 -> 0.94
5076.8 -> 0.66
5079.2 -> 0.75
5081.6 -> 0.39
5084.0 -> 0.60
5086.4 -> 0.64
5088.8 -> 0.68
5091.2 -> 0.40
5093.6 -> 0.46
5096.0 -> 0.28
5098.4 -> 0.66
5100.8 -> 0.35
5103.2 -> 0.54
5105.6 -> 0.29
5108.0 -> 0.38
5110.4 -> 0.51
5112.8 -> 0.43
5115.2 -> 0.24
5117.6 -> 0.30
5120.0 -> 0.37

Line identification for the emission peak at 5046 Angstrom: C IV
